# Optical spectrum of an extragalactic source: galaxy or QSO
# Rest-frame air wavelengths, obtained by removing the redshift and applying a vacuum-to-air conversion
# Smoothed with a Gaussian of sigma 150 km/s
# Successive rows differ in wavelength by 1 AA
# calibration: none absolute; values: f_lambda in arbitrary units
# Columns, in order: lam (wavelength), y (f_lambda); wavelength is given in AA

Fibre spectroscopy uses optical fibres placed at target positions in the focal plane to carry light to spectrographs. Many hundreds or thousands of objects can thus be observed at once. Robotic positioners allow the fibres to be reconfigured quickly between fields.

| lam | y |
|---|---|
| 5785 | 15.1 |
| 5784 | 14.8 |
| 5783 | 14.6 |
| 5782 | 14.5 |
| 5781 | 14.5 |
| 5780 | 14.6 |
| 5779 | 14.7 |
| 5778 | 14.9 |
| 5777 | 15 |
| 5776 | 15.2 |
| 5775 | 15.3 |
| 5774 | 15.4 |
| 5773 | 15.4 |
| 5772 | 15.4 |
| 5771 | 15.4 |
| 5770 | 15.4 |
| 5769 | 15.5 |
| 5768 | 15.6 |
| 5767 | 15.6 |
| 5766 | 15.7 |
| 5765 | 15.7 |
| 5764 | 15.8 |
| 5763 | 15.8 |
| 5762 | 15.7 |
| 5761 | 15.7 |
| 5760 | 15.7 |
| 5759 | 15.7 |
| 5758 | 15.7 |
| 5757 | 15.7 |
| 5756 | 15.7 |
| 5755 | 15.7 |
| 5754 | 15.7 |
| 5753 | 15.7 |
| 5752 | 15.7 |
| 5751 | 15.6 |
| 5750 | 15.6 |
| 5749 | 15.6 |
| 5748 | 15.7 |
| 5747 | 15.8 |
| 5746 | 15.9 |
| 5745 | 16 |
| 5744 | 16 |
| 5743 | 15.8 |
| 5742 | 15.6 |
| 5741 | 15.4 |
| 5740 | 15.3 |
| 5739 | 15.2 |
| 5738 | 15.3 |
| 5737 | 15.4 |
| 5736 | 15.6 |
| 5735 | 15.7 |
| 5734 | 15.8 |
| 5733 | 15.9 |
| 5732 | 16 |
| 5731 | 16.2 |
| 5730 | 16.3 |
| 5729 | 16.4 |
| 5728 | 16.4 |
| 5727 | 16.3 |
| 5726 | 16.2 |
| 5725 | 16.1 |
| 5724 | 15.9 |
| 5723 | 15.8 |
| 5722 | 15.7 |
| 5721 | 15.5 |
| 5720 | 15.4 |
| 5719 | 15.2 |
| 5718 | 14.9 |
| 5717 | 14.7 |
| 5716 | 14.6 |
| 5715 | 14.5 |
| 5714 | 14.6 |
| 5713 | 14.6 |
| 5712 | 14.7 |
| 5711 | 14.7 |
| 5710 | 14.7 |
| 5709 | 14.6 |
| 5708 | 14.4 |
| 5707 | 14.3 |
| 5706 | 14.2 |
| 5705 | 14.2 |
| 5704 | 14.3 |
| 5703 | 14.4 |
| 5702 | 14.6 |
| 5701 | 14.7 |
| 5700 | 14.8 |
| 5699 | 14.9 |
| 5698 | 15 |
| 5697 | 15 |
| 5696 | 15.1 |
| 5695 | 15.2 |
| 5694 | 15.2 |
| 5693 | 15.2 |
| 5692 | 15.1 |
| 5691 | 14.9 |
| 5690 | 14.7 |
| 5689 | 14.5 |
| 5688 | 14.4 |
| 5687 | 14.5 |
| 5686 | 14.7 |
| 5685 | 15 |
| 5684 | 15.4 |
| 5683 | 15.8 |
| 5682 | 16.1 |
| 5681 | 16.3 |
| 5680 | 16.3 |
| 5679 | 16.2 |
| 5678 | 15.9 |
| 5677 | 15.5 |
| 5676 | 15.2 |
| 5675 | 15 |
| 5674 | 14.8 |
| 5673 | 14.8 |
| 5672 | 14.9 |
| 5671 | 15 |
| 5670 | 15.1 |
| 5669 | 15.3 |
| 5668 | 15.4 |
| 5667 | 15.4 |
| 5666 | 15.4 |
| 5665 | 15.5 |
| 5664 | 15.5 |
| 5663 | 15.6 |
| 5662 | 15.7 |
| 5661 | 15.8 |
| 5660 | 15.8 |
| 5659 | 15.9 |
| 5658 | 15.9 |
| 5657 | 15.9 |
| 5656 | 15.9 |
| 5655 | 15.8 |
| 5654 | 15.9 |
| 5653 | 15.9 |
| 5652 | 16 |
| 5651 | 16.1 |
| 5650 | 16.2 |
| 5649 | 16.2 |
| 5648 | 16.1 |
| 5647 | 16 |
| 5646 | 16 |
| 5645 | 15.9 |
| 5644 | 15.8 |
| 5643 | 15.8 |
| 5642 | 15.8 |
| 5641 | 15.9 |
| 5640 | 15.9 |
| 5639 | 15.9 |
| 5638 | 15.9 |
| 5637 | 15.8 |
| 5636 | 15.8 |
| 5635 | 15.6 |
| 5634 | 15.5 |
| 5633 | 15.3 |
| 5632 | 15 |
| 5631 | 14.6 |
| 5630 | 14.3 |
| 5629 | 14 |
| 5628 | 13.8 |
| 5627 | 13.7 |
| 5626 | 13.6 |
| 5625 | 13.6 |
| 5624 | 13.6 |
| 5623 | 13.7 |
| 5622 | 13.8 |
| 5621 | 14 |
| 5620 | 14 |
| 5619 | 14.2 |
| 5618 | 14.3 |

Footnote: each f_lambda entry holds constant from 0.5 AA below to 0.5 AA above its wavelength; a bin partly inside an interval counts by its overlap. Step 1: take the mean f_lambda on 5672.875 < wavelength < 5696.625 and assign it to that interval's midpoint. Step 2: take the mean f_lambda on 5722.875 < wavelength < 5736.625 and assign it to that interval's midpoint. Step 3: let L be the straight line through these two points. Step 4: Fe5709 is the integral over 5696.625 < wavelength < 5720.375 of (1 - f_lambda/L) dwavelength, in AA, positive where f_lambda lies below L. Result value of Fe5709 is 1.5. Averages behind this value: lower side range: 15.2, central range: 14.7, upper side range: 16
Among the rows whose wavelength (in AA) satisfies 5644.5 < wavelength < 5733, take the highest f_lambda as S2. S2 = 16.4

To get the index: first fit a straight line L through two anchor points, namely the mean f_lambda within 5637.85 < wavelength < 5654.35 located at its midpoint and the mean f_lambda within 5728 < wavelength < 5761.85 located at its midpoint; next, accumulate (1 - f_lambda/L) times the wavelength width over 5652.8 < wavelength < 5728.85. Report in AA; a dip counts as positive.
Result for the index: 3.02 AA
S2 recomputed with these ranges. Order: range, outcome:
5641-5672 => 16.2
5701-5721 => 15.5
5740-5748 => 16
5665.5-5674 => 15.4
